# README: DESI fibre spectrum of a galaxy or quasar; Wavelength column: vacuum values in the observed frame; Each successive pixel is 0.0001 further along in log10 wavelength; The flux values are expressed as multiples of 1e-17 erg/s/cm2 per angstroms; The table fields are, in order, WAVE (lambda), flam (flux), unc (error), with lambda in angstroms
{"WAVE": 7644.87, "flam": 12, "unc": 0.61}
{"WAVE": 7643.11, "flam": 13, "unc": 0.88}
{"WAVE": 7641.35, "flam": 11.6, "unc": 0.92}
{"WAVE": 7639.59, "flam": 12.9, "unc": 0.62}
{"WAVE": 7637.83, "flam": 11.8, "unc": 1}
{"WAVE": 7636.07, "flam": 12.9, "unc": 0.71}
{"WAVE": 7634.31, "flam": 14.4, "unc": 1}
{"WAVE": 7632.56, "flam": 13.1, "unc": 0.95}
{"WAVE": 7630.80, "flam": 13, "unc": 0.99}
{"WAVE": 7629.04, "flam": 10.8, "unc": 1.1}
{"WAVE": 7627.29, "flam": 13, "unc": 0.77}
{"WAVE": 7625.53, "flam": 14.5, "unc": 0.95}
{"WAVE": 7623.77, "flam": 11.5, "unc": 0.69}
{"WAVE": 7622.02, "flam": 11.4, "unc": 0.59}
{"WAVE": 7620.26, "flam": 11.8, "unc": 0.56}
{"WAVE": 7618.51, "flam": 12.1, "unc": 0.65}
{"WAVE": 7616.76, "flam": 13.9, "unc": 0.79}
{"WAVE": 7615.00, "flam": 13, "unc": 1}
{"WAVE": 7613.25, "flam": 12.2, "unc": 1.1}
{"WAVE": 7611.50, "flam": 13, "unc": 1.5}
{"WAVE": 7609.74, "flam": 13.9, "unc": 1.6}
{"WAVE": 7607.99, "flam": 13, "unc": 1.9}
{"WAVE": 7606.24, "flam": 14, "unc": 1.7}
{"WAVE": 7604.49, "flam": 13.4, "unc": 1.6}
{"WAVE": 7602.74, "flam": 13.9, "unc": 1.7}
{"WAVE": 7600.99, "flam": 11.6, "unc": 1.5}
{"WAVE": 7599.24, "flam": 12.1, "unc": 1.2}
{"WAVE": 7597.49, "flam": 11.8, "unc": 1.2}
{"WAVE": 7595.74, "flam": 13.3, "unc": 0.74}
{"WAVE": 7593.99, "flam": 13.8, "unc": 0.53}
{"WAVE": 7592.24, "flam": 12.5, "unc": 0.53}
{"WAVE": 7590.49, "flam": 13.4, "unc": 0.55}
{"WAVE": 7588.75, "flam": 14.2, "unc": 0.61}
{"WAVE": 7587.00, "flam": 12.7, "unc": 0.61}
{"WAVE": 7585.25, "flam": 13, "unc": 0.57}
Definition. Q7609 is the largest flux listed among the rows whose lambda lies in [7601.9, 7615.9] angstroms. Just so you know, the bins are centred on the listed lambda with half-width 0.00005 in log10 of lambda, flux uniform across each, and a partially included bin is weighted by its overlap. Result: 14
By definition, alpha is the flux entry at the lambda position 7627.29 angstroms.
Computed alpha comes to 13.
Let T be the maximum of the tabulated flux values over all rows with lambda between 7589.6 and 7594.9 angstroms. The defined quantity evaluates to 13.8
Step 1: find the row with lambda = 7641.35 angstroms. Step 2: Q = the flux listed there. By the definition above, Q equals 11.6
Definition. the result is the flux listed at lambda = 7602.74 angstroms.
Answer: 13.9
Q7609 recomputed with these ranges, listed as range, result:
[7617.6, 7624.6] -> 12.1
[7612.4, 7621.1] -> 13.9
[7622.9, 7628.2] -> 14.5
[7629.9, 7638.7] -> 14.4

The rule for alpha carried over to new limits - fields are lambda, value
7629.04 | 10.8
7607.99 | 13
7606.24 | 14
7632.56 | 13.1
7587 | 12.7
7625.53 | 14.5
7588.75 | 14.2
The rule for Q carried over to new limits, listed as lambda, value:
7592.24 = 12.5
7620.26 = 11.8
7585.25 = 13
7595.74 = 13.3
